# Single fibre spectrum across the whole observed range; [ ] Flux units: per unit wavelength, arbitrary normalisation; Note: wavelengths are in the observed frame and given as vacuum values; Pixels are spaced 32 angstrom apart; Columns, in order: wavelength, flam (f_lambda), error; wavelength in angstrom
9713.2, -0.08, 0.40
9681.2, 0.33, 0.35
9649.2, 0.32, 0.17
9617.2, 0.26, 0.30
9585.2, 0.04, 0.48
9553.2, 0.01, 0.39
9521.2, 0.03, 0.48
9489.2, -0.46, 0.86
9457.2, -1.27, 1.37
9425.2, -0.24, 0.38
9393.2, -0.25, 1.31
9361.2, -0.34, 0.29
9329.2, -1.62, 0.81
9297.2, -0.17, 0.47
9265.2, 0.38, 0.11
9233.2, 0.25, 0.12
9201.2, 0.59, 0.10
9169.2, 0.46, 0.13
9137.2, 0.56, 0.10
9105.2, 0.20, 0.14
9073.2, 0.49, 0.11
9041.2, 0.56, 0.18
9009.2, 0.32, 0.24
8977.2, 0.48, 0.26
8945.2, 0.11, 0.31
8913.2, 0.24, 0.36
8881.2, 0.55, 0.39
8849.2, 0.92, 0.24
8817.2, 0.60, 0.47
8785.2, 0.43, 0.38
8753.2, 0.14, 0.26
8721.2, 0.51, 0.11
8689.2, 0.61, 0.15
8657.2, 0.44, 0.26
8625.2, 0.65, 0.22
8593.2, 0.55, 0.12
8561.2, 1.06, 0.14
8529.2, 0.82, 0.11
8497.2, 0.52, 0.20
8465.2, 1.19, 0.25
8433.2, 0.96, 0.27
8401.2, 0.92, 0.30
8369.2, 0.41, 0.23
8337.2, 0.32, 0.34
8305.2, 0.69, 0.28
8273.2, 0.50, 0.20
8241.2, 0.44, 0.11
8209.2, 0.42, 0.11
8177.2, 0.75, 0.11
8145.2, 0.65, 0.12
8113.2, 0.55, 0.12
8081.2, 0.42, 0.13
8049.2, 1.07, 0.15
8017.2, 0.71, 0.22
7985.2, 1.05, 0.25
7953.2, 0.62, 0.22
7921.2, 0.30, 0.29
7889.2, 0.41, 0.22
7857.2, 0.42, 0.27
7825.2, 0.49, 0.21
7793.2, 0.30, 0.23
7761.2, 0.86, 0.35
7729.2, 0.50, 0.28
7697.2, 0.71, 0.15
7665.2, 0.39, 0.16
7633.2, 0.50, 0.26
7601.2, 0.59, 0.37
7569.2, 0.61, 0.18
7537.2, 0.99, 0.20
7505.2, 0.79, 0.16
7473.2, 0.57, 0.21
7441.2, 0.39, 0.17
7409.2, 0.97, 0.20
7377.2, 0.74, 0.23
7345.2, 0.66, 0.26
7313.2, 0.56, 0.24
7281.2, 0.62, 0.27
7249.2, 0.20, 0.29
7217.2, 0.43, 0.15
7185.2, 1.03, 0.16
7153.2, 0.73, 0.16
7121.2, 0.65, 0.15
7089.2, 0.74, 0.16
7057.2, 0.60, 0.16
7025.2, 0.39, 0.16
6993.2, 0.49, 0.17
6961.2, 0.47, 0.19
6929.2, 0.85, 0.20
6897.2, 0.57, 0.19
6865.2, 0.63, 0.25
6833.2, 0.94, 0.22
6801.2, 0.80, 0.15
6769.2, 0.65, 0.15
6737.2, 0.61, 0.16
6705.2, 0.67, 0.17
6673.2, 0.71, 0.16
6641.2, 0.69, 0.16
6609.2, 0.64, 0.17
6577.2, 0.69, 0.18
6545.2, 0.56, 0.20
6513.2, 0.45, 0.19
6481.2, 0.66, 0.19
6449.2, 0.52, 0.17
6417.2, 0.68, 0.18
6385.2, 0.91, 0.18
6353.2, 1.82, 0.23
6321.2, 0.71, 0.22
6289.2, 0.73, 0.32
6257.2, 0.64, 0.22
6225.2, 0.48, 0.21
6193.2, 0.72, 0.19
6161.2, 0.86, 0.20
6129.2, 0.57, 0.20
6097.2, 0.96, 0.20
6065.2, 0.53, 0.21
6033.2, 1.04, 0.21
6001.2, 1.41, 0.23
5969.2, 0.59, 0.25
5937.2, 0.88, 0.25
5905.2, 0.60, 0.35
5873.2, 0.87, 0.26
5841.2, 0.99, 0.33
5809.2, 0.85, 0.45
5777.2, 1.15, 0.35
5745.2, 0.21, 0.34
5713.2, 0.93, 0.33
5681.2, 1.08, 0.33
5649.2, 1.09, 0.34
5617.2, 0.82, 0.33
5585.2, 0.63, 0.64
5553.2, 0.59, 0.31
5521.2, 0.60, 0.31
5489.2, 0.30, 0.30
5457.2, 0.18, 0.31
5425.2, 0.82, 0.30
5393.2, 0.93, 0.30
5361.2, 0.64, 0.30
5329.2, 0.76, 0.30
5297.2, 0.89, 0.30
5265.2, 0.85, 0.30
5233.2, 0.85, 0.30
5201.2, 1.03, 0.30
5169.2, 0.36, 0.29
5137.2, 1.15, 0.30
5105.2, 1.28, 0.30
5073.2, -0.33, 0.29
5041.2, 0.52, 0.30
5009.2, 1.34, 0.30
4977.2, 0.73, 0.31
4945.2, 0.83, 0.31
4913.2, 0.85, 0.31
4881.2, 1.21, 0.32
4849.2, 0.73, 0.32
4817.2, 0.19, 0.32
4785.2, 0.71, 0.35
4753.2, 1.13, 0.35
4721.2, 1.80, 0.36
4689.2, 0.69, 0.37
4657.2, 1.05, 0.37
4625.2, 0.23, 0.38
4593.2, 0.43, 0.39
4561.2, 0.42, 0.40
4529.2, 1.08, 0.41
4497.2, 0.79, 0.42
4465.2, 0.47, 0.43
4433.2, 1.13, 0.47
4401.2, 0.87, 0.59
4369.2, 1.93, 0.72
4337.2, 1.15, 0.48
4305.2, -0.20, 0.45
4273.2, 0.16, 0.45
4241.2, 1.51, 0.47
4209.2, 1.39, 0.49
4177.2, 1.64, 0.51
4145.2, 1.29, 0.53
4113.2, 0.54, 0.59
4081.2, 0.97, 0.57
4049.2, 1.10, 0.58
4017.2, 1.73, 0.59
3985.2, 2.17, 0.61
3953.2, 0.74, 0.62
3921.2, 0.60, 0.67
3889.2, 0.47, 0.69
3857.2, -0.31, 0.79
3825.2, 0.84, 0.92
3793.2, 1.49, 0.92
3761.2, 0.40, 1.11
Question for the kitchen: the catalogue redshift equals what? 0.71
